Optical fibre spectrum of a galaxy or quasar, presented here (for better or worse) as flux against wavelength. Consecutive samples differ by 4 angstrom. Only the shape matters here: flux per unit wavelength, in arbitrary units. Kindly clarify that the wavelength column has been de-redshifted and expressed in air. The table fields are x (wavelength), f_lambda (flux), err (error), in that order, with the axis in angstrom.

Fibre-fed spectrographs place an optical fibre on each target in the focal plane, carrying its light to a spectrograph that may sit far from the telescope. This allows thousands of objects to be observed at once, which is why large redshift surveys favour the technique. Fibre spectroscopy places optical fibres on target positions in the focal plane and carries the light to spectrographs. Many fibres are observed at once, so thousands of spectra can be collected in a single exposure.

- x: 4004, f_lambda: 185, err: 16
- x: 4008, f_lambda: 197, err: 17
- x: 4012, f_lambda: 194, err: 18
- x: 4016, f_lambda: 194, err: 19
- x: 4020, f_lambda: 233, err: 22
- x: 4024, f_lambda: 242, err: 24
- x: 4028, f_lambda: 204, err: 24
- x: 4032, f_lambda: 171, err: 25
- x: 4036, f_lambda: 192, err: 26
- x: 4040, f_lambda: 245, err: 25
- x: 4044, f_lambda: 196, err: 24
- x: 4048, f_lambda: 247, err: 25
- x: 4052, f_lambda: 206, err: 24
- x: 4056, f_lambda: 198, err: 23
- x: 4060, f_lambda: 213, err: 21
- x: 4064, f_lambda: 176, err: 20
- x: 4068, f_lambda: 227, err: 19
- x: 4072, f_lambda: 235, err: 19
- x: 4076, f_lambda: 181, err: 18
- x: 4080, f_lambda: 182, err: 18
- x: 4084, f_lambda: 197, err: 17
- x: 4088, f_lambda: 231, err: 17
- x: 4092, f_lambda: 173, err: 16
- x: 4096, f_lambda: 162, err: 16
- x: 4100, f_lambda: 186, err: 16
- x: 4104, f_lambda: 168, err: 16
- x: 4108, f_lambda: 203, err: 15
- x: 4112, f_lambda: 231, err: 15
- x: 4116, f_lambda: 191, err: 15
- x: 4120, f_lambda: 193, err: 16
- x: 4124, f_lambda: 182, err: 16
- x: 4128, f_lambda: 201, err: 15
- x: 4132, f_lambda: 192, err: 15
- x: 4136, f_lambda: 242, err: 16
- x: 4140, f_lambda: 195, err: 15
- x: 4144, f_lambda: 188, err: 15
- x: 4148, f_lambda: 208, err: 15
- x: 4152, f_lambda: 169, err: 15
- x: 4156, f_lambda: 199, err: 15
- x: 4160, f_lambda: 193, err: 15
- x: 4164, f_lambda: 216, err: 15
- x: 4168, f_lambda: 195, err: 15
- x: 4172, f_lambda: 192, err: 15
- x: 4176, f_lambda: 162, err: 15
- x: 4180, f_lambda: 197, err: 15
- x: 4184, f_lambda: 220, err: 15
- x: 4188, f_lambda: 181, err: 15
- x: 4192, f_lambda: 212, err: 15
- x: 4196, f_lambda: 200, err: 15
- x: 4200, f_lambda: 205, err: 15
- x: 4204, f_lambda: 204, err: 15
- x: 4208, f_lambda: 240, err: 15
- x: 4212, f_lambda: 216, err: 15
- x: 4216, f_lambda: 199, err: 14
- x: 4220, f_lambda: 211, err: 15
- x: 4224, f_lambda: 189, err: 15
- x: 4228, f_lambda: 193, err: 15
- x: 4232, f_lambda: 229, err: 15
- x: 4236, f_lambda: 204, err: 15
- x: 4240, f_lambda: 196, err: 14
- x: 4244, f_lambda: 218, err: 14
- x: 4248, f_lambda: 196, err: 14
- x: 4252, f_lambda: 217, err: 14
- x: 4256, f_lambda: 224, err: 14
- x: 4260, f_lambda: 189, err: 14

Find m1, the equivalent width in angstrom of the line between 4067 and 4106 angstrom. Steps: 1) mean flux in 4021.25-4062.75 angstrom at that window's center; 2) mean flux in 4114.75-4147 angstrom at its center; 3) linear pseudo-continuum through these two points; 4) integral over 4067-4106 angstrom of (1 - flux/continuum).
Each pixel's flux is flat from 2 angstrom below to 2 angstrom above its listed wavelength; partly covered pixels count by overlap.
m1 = 2.2 angstrom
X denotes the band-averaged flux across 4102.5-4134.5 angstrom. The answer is 196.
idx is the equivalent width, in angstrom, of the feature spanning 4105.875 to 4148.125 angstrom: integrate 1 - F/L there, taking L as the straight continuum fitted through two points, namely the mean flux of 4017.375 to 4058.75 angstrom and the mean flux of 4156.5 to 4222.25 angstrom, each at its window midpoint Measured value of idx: 1.0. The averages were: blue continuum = 213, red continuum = 203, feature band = 202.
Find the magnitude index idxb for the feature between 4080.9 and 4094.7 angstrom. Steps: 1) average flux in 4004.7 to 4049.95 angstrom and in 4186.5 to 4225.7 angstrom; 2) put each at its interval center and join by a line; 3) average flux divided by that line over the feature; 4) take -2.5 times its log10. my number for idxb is 0.062 mag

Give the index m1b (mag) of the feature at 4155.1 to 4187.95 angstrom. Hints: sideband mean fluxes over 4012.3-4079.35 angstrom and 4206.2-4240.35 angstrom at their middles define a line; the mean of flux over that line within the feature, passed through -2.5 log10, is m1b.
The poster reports 0.07 mag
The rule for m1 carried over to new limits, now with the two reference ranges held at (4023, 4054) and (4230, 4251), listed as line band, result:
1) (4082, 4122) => 3.32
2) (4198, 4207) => 0.05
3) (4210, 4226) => 0.43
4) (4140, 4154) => 1.40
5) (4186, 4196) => 0.60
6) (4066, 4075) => -0.59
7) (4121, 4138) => 0.57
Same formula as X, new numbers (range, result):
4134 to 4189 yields 197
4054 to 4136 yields 197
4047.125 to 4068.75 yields 208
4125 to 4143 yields 205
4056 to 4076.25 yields 208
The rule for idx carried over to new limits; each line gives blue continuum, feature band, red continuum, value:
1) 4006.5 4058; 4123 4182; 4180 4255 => 3.5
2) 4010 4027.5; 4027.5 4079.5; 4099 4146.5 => 0.7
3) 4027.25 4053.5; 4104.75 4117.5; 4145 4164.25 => -0.3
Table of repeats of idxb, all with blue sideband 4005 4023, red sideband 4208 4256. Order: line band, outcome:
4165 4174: 0.062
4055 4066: 0.058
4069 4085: 0.030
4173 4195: 0.071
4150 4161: 0.115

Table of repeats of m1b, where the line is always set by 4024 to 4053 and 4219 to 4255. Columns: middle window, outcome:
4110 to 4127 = 0.05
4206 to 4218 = -0.06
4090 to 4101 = 0.21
